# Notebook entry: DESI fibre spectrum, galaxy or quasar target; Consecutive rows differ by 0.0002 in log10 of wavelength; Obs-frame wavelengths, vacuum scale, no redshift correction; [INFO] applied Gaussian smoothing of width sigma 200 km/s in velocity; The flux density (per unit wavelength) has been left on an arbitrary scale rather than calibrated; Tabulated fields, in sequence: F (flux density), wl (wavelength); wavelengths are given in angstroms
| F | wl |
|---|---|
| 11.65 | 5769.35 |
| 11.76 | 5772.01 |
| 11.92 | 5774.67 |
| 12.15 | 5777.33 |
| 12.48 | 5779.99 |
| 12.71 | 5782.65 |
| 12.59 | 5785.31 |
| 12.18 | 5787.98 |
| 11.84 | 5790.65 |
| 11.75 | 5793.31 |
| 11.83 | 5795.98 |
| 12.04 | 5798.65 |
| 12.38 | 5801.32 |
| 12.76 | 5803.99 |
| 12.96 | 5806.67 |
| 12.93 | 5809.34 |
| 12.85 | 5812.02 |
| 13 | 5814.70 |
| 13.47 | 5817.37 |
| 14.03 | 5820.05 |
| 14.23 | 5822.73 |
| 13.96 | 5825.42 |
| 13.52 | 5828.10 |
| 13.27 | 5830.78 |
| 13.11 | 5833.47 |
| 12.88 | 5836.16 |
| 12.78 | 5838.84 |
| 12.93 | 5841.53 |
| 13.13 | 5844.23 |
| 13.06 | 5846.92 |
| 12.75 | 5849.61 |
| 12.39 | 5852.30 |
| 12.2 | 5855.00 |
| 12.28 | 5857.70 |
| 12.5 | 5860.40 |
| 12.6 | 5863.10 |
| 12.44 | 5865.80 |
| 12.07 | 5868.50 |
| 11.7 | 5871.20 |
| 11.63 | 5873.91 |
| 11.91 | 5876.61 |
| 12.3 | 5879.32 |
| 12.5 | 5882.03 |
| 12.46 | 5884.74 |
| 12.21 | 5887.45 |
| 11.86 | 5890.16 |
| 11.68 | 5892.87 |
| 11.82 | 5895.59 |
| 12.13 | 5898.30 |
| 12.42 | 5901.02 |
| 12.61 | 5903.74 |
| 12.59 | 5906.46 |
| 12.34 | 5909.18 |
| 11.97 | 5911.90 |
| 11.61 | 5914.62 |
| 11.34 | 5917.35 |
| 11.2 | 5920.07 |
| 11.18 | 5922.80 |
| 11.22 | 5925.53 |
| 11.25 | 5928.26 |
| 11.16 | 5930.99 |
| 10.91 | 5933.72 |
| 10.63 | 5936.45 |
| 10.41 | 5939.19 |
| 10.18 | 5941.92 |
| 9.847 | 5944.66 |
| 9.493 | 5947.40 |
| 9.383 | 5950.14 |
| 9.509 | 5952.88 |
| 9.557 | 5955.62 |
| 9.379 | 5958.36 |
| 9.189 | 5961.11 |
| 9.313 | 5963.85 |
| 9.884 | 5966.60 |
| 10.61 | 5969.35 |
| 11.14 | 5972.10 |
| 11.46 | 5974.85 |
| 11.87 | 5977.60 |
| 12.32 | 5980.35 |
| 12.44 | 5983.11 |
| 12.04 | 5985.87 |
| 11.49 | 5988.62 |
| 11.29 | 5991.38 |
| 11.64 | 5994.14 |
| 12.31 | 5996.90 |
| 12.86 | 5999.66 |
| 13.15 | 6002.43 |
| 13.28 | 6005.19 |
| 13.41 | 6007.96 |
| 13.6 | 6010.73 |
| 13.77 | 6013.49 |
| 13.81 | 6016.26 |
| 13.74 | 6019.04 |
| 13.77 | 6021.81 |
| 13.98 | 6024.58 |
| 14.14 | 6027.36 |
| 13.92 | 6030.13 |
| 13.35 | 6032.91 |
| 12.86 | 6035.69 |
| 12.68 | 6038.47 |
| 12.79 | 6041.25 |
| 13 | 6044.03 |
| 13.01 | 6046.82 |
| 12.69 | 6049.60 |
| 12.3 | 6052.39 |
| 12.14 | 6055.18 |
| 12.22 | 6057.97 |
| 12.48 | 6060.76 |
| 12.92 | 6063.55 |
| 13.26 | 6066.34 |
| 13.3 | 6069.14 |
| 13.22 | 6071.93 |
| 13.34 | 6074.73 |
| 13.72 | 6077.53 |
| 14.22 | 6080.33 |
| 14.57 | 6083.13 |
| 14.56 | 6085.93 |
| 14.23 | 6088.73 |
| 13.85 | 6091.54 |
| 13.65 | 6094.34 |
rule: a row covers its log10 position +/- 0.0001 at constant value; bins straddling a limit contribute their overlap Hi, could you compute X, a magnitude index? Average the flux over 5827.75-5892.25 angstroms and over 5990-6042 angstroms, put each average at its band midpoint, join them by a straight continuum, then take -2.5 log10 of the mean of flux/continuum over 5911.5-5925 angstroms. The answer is 0.12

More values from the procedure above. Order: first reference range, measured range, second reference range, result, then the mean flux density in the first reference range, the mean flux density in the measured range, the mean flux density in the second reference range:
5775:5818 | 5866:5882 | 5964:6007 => 0.02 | 12.5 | 12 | 11.8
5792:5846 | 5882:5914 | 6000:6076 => 0.07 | 13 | 12.2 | 13.2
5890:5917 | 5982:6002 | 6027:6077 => 0.05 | 12.1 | 12.1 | 13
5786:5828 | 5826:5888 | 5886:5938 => -0.02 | 12.8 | 12.6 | 11.7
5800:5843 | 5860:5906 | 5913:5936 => -0.01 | 13.2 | 12.2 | 11.2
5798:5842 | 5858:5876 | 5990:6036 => 0.09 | 13.1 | 12.2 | 13.2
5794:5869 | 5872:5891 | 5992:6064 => 0.07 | 12.9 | 12.1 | 13.1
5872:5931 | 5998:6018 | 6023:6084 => -0.05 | 11.9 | 13.4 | 13.2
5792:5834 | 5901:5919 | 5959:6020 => 0.03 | 13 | 12.1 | 12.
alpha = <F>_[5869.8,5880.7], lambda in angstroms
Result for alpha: 11.9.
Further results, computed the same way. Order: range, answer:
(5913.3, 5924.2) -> 11.3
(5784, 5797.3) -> 12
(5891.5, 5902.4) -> 12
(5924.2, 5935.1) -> 11.1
